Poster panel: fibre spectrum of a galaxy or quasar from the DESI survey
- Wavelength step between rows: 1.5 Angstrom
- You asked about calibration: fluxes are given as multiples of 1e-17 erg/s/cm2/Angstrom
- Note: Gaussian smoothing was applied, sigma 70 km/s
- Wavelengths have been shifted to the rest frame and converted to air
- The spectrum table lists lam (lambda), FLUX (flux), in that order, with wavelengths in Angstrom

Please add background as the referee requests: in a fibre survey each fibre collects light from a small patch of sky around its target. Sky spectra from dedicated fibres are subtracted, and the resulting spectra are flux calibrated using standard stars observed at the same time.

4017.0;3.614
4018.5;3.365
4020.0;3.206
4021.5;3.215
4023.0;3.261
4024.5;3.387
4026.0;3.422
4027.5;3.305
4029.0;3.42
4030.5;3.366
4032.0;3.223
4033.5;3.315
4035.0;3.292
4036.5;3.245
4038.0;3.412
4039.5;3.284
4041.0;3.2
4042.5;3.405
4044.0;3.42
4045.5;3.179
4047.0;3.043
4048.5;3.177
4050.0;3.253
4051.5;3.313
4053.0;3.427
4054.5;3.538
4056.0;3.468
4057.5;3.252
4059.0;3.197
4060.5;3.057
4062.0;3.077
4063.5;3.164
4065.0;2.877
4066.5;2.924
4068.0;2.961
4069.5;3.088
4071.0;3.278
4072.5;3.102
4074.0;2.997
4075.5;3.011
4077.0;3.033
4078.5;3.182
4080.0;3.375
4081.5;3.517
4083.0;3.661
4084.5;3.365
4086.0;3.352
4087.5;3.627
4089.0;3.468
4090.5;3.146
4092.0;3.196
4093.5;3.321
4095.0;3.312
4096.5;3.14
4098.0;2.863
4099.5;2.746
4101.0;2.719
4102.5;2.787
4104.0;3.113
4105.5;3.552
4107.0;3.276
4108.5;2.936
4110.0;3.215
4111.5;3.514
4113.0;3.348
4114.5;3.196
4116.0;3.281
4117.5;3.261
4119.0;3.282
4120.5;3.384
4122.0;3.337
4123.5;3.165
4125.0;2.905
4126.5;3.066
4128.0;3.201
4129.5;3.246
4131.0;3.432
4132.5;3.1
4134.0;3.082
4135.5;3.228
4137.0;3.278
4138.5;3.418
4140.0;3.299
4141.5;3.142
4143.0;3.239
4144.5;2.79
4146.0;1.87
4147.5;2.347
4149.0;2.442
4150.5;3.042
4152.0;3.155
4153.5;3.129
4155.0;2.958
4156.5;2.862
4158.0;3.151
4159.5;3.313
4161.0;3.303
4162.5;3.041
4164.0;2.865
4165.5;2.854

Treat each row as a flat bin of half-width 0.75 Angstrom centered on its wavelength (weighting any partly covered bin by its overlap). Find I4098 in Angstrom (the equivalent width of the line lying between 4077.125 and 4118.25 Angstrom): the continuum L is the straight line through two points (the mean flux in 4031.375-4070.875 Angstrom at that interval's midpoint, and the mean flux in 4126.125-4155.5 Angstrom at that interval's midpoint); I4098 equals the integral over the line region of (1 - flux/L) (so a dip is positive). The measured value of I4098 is -1.5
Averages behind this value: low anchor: 3.22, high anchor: 3.02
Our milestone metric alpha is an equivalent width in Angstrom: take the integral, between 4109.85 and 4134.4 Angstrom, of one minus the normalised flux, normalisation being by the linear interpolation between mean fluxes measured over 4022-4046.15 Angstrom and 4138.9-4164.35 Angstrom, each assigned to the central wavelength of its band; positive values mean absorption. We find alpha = -1.6 Angstrom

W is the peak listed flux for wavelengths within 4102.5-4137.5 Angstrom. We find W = 3.552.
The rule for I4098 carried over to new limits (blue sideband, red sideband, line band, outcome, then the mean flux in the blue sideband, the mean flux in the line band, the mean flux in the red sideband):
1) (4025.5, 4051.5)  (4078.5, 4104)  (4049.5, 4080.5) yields 0.8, 3.29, 3.17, 3.22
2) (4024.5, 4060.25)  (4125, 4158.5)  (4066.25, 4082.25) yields 0.4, 3.31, 3.14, 3.02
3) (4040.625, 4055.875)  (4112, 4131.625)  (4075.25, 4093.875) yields -0.4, 3.3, 3.34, 3.24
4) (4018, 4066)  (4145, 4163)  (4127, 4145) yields -1.6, 3.27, 3.21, 2.88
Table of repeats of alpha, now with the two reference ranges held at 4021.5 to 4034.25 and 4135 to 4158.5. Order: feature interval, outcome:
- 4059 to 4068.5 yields 0.56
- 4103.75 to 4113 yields -0.62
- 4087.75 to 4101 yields -0.09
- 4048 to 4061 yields -0.24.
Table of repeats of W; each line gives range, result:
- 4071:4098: 3.661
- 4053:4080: 3.538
